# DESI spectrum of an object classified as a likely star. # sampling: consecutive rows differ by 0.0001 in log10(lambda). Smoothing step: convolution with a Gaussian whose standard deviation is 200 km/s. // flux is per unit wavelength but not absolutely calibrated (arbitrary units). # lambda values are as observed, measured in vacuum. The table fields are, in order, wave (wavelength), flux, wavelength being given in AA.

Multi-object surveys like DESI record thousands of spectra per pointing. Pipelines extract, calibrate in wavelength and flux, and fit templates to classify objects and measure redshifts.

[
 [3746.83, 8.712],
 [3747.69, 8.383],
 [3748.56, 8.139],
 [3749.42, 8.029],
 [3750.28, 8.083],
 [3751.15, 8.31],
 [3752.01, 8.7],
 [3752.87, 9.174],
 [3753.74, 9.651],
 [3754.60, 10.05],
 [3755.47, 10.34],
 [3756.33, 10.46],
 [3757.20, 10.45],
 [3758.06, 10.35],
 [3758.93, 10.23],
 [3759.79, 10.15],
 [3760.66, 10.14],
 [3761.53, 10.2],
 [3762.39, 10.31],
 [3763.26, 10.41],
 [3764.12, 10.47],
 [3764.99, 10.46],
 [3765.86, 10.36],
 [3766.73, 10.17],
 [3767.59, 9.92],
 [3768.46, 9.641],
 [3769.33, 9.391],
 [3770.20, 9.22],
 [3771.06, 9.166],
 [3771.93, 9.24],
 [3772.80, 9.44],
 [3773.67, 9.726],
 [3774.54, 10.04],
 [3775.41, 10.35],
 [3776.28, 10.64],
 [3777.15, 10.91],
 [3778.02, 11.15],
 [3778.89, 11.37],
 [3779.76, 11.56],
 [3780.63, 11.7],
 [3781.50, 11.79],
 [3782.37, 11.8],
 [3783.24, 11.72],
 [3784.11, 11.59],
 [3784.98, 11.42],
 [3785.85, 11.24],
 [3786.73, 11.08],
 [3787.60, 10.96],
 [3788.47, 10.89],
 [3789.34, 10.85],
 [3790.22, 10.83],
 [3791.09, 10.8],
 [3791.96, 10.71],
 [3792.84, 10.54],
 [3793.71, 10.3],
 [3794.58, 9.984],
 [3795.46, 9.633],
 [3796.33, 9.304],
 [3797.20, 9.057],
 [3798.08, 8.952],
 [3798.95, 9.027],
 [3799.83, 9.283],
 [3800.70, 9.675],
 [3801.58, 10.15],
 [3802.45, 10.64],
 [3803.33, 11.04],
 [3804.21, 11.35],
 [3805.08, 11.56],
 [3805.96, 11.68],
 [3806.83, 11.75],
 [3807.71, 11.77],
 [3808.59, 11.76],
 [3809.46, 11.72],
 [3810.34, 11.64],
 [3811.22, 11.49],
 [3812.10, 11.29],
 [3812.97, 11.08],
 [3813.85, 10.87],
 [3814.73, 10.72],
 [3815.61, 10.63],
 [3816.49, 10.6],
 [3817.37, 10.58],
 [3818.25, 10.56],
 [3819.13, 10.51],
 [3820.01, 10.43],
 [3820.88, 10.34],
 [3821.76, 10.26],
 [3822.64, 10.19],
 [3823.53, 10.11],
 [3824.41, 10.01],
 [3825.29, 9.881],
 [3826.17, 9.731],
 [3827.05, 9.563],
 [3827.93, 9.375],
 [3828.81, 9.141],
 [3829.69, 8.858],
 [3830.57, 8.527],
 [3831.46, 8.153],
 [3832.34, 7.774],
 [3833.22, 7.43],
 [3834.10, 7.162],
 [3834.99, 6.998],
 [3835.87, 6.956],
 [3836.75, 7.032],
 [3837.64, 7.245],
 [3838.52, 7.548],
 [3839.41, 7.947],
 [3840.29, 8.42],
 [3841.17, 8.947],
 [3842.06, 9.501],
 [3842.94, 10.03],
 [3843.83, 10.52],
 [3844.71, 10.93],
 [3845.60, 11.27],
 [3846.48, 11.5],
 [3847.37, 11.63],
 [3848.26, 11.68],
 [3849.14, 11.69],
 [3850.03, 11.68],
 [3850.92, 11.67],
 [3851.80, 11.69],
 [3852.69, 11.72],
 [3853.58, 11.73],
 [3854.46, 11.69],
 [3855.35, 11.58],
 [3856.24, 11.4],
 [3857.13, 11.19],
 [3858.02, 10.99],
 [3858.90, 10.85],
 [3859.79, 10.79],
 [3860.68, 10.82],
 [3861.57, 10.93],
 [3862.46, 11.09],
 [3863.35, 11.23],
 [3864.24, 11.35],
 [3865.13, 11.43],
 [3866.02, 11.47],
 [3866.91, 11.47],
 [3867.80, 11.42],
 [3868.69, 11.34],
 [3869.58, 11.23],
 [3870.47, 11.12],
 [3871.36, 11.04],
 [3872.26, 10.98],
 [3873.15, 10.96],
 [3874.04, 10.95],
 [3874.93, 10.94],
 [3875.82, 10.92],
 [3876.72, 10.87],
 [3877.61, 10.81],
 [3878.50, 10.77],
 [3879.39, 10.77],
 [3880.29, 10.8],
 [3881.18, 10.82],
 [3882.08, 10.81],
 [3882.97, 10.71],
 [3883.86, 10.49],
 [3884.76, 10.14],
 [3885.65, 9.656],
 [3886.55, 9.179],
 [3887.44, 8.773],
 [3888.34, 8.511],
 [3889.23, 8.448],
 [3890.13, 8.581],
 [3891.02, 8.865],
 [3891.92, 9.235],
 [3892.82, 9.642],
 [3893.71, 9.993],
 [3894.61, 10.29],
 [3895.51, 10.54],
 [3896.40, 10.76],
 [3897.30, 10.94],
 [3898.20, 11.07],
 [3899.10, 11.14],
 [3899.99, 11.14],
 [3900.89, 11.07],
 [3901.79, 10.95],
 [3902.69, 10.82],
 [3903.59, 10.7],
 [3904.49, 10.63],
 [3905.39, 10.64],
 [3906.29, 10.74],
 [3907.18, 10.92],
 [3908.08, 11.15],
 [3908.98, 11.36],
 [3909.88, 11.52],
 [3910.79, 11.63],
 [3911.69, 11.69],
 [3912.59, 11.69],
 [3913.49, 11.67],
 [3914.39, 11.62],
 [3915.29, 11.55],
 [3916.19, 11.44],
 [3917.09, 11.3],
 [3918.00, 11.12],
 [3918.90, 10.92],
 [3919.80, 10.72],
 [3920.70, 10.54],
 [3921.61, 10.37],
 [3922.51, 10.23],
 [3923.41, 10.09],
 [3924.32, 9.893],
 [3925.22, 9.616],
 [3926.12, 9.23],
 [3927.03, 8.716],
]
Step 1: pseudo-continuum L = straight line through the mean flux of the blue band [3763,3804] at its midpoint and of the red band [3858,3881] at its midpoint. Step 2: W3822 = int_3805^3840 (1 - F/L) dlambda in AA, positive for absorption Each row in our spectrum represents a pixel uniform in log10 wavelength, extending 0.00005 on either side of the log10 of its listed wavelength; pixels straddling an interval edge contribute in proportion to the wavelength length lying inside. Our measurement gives 3.1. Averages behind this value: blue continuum 10.4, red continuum 11.1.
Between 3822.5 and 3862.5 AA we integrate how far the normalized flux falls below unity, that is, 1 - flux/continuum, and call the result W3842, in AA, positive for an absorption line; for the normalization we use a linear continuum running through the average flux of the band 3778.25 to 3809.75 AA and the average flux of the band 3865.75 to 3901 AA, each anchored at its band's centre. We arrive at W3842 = 2.7 AA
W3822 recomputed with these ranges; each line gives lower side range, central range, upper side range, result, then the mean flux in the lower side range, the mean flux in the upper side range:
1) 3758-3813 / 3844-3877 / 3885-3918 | -2.2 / 10.6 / 10.6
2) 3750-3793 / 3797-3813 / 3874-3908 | -0.7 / 10.4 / 10.3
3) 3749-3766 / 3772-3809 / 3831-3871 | -2.7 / 9.81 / 10.3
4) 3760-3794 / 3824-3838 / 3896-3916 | 3.2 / 10.6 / 11.2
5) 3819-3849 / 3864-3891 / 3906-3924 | -0.7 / 9.3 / 11.1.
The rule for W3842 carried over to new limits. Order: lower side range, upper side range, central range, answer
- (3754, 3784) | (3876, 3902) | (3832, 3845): 2.5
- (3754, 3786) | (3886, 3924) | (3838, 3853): 0.1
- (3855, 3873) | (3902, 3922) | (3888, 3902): 1.3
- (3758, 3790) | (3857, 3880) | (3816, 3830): 1.0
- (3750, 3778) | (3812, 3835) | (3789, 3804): -0.4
